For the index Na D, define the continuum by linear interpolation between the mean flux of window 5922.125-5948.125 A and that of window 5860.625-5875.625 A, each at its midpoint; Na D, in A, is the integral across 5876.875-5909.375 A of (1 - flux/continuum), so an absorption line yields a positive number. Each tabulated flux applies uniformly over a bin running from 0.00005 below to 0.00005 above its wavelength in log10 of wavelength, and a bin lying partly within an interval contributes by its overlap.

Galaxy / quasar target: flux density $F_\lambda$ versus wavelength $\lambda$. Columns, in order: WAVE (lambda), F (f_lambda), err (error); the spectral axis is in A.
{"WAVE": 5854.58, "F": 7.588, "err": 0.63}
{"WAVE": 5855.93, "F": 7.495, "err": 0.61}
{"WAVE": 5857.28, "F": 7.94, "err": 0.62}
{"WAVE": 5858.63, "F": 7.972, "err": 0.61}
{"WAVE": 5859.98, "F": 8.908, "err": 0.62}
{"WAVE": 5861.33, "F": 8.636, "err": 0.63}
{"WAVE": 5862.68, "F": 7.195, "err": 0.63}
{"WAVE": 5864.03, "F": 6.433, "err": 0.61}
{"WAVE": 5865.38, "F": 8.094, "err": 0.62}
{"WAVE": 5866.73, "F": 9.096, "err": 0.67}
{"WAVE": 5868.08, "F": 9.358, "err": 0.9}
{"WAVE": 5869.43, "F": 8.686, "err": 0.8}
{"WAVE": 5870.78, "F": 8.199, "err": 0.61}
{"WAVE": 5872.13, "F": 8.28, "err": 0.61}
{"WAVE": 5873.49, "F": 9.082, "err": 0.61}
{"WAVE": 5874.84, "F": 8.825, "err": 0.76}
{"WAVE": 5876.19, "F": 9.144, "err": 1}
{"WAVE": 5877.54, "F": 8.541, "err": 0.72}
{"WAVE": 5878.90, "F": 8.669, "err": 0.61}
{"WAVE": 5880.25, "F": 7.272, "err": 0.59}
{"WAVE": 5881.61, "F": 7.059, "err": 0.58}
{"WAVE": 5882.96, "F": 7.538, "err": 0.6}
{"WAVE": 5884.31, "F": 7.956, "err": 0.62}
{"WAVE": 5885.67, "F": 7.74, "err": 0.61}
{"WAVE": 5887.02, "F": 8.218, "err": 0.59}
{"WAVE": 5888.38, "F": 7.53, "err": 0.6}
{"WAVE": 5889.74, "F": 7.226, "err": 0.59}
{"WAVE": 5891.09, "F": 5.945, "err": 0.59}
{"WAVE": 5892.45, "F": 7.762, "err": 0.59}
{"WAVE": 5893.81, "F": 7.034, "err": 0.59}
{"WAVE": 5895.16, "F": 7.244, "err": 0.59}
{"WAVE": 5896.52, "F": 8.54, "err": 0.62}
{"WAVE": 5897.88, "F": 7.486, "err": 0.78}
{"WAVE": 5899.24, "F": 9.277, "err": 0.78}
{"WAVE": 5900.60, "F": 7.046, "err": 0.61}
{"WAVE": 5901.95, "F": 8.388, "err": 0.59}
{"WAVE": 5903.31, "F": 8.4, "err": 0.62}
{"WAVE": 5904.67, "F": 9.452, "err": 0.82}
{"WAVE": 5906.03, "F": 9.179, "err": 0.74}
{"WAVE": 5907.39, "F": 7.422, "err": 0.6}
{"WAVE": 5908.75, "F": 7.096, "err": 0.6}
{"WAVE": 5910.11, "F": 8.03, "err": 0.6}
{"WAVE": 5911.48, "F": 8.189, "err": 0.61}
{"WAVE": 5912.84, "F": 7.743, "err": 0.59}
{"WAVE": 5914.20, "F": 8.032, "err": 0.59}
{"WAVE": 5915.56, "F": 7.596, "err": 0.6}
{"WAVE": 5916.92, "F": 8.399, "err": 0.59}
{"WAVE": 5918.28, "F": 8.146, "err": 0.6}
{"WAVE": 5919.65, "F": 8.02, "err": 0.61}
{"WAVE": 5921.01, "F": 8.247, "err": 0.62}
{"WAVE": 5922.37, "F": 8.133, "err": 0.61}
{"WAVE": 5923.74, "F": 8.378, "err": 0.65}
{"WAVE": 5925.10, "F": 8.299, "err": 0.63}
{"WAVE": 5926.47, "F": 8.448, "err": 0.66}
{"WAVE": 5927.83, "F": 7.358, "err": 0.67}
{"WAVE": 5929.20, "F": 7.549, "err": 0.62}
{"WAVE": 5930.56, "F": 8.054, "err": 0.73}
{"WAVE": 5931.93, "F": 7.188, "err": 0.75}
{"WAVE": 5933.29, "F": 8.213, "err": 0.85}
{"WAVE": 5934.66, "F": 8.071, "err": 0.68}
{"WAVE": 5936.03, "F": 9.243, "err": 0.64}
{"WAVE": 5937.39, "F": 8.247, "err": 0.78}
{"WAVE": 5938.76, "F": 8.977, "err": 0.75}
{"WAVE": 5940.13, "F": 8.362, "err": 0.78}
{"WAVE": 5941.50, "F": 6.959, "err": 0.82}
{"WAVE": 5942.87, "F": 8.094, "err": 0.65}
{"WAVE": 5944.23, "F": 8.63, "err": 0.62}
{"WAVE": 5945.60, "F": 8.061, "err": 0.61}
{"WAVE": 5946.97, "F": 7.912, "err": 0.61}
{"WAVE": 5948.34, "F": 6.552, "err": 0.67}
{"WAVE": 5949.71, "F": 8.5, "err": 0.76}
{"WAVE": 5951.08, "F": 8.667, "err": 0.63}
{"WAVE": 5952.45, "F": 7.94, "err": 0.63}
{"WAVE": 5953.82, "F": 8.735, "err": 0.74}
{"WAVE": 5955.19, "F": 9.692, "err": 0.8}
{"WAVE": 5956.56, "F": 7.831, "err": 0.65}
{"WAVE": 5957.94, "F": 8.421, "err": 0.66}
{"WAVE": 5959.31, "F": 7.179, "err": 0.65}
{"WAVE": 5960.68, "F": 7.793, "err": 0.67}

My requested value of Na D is 1.7 A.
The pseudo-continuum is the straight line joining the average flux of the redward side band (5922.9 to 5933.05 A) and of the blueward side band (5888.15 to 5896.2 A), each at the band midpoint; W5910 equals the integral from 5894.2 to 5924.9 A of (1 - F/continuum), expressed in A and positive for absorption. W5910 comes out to -2.37 A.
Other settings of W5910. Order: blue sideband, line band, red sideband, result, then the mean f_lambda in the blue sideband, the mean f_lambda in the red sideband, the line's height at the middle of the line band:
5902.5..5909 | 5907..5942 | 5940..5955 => 1.0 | 8.39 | 8.08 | 8.25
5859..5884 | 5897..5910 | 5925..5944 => 0.0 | 8.27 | 8.08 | 8.18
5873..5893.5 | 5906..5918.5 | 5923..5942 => 0.1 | 7.87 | 8.1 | 8.01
